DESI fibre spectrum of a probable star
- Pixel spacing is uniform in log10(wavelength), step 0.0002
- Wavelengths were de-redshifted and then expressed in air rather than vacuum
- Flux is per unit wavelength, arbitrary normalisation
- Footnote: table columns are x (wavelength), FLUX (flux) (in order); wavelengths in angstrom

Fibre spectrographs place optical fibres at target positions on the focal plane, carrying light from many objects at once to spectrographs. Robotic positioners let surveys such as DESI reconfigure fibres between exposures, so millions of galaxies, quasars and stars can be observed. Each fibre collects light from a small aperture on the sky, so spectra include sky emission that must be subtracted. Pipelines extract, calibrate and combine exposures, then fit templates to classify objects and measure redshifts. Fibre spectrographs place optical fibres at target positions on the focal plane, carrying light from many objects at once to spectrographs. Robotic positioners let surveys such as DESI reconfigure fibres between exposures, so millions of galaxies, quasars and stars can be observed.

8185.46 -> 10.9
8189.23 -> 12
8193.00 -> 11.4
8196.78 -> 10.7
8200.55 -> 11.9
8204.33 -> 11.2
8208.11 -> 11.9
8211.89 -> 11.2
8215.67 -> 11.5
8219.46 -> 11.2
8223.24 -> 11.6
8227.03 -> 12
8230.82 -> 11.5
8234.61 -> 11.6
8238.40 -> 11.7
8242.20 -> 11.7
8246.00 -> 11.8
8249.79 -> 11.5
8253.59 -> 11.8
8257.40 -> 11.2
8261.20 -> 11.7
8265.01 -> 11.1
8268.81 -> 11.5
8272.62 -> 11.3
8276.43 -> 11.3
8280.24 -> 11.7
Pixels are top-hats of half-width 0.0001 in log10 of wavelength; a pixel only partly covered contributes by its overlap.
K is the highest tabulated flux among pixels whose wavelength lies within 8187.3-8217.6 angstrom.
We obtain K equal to 12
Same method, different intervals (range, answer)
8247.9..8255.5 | 11.8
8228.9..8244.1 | 11.7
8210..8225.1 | 11.6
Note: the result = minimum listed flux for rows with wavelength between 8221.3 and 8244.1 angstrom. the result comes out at 11.5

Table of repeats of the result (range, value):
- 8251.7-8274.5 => 11.1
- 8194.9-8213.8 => 10.7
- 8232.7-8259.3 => 11.2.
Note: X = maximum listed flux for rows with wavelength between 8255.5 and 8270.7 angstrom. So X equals 11.7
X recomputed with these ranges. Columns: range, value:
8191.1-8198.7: 11.4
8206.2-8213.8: 11.9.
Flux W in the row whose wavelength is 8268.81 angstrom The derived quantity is 11.5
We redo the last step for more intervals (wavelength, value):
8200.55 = 11.9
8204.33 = 11.2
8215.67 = 11.5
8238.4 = 11.7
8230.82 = 11.5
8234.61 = 11.6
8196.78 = 10.7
